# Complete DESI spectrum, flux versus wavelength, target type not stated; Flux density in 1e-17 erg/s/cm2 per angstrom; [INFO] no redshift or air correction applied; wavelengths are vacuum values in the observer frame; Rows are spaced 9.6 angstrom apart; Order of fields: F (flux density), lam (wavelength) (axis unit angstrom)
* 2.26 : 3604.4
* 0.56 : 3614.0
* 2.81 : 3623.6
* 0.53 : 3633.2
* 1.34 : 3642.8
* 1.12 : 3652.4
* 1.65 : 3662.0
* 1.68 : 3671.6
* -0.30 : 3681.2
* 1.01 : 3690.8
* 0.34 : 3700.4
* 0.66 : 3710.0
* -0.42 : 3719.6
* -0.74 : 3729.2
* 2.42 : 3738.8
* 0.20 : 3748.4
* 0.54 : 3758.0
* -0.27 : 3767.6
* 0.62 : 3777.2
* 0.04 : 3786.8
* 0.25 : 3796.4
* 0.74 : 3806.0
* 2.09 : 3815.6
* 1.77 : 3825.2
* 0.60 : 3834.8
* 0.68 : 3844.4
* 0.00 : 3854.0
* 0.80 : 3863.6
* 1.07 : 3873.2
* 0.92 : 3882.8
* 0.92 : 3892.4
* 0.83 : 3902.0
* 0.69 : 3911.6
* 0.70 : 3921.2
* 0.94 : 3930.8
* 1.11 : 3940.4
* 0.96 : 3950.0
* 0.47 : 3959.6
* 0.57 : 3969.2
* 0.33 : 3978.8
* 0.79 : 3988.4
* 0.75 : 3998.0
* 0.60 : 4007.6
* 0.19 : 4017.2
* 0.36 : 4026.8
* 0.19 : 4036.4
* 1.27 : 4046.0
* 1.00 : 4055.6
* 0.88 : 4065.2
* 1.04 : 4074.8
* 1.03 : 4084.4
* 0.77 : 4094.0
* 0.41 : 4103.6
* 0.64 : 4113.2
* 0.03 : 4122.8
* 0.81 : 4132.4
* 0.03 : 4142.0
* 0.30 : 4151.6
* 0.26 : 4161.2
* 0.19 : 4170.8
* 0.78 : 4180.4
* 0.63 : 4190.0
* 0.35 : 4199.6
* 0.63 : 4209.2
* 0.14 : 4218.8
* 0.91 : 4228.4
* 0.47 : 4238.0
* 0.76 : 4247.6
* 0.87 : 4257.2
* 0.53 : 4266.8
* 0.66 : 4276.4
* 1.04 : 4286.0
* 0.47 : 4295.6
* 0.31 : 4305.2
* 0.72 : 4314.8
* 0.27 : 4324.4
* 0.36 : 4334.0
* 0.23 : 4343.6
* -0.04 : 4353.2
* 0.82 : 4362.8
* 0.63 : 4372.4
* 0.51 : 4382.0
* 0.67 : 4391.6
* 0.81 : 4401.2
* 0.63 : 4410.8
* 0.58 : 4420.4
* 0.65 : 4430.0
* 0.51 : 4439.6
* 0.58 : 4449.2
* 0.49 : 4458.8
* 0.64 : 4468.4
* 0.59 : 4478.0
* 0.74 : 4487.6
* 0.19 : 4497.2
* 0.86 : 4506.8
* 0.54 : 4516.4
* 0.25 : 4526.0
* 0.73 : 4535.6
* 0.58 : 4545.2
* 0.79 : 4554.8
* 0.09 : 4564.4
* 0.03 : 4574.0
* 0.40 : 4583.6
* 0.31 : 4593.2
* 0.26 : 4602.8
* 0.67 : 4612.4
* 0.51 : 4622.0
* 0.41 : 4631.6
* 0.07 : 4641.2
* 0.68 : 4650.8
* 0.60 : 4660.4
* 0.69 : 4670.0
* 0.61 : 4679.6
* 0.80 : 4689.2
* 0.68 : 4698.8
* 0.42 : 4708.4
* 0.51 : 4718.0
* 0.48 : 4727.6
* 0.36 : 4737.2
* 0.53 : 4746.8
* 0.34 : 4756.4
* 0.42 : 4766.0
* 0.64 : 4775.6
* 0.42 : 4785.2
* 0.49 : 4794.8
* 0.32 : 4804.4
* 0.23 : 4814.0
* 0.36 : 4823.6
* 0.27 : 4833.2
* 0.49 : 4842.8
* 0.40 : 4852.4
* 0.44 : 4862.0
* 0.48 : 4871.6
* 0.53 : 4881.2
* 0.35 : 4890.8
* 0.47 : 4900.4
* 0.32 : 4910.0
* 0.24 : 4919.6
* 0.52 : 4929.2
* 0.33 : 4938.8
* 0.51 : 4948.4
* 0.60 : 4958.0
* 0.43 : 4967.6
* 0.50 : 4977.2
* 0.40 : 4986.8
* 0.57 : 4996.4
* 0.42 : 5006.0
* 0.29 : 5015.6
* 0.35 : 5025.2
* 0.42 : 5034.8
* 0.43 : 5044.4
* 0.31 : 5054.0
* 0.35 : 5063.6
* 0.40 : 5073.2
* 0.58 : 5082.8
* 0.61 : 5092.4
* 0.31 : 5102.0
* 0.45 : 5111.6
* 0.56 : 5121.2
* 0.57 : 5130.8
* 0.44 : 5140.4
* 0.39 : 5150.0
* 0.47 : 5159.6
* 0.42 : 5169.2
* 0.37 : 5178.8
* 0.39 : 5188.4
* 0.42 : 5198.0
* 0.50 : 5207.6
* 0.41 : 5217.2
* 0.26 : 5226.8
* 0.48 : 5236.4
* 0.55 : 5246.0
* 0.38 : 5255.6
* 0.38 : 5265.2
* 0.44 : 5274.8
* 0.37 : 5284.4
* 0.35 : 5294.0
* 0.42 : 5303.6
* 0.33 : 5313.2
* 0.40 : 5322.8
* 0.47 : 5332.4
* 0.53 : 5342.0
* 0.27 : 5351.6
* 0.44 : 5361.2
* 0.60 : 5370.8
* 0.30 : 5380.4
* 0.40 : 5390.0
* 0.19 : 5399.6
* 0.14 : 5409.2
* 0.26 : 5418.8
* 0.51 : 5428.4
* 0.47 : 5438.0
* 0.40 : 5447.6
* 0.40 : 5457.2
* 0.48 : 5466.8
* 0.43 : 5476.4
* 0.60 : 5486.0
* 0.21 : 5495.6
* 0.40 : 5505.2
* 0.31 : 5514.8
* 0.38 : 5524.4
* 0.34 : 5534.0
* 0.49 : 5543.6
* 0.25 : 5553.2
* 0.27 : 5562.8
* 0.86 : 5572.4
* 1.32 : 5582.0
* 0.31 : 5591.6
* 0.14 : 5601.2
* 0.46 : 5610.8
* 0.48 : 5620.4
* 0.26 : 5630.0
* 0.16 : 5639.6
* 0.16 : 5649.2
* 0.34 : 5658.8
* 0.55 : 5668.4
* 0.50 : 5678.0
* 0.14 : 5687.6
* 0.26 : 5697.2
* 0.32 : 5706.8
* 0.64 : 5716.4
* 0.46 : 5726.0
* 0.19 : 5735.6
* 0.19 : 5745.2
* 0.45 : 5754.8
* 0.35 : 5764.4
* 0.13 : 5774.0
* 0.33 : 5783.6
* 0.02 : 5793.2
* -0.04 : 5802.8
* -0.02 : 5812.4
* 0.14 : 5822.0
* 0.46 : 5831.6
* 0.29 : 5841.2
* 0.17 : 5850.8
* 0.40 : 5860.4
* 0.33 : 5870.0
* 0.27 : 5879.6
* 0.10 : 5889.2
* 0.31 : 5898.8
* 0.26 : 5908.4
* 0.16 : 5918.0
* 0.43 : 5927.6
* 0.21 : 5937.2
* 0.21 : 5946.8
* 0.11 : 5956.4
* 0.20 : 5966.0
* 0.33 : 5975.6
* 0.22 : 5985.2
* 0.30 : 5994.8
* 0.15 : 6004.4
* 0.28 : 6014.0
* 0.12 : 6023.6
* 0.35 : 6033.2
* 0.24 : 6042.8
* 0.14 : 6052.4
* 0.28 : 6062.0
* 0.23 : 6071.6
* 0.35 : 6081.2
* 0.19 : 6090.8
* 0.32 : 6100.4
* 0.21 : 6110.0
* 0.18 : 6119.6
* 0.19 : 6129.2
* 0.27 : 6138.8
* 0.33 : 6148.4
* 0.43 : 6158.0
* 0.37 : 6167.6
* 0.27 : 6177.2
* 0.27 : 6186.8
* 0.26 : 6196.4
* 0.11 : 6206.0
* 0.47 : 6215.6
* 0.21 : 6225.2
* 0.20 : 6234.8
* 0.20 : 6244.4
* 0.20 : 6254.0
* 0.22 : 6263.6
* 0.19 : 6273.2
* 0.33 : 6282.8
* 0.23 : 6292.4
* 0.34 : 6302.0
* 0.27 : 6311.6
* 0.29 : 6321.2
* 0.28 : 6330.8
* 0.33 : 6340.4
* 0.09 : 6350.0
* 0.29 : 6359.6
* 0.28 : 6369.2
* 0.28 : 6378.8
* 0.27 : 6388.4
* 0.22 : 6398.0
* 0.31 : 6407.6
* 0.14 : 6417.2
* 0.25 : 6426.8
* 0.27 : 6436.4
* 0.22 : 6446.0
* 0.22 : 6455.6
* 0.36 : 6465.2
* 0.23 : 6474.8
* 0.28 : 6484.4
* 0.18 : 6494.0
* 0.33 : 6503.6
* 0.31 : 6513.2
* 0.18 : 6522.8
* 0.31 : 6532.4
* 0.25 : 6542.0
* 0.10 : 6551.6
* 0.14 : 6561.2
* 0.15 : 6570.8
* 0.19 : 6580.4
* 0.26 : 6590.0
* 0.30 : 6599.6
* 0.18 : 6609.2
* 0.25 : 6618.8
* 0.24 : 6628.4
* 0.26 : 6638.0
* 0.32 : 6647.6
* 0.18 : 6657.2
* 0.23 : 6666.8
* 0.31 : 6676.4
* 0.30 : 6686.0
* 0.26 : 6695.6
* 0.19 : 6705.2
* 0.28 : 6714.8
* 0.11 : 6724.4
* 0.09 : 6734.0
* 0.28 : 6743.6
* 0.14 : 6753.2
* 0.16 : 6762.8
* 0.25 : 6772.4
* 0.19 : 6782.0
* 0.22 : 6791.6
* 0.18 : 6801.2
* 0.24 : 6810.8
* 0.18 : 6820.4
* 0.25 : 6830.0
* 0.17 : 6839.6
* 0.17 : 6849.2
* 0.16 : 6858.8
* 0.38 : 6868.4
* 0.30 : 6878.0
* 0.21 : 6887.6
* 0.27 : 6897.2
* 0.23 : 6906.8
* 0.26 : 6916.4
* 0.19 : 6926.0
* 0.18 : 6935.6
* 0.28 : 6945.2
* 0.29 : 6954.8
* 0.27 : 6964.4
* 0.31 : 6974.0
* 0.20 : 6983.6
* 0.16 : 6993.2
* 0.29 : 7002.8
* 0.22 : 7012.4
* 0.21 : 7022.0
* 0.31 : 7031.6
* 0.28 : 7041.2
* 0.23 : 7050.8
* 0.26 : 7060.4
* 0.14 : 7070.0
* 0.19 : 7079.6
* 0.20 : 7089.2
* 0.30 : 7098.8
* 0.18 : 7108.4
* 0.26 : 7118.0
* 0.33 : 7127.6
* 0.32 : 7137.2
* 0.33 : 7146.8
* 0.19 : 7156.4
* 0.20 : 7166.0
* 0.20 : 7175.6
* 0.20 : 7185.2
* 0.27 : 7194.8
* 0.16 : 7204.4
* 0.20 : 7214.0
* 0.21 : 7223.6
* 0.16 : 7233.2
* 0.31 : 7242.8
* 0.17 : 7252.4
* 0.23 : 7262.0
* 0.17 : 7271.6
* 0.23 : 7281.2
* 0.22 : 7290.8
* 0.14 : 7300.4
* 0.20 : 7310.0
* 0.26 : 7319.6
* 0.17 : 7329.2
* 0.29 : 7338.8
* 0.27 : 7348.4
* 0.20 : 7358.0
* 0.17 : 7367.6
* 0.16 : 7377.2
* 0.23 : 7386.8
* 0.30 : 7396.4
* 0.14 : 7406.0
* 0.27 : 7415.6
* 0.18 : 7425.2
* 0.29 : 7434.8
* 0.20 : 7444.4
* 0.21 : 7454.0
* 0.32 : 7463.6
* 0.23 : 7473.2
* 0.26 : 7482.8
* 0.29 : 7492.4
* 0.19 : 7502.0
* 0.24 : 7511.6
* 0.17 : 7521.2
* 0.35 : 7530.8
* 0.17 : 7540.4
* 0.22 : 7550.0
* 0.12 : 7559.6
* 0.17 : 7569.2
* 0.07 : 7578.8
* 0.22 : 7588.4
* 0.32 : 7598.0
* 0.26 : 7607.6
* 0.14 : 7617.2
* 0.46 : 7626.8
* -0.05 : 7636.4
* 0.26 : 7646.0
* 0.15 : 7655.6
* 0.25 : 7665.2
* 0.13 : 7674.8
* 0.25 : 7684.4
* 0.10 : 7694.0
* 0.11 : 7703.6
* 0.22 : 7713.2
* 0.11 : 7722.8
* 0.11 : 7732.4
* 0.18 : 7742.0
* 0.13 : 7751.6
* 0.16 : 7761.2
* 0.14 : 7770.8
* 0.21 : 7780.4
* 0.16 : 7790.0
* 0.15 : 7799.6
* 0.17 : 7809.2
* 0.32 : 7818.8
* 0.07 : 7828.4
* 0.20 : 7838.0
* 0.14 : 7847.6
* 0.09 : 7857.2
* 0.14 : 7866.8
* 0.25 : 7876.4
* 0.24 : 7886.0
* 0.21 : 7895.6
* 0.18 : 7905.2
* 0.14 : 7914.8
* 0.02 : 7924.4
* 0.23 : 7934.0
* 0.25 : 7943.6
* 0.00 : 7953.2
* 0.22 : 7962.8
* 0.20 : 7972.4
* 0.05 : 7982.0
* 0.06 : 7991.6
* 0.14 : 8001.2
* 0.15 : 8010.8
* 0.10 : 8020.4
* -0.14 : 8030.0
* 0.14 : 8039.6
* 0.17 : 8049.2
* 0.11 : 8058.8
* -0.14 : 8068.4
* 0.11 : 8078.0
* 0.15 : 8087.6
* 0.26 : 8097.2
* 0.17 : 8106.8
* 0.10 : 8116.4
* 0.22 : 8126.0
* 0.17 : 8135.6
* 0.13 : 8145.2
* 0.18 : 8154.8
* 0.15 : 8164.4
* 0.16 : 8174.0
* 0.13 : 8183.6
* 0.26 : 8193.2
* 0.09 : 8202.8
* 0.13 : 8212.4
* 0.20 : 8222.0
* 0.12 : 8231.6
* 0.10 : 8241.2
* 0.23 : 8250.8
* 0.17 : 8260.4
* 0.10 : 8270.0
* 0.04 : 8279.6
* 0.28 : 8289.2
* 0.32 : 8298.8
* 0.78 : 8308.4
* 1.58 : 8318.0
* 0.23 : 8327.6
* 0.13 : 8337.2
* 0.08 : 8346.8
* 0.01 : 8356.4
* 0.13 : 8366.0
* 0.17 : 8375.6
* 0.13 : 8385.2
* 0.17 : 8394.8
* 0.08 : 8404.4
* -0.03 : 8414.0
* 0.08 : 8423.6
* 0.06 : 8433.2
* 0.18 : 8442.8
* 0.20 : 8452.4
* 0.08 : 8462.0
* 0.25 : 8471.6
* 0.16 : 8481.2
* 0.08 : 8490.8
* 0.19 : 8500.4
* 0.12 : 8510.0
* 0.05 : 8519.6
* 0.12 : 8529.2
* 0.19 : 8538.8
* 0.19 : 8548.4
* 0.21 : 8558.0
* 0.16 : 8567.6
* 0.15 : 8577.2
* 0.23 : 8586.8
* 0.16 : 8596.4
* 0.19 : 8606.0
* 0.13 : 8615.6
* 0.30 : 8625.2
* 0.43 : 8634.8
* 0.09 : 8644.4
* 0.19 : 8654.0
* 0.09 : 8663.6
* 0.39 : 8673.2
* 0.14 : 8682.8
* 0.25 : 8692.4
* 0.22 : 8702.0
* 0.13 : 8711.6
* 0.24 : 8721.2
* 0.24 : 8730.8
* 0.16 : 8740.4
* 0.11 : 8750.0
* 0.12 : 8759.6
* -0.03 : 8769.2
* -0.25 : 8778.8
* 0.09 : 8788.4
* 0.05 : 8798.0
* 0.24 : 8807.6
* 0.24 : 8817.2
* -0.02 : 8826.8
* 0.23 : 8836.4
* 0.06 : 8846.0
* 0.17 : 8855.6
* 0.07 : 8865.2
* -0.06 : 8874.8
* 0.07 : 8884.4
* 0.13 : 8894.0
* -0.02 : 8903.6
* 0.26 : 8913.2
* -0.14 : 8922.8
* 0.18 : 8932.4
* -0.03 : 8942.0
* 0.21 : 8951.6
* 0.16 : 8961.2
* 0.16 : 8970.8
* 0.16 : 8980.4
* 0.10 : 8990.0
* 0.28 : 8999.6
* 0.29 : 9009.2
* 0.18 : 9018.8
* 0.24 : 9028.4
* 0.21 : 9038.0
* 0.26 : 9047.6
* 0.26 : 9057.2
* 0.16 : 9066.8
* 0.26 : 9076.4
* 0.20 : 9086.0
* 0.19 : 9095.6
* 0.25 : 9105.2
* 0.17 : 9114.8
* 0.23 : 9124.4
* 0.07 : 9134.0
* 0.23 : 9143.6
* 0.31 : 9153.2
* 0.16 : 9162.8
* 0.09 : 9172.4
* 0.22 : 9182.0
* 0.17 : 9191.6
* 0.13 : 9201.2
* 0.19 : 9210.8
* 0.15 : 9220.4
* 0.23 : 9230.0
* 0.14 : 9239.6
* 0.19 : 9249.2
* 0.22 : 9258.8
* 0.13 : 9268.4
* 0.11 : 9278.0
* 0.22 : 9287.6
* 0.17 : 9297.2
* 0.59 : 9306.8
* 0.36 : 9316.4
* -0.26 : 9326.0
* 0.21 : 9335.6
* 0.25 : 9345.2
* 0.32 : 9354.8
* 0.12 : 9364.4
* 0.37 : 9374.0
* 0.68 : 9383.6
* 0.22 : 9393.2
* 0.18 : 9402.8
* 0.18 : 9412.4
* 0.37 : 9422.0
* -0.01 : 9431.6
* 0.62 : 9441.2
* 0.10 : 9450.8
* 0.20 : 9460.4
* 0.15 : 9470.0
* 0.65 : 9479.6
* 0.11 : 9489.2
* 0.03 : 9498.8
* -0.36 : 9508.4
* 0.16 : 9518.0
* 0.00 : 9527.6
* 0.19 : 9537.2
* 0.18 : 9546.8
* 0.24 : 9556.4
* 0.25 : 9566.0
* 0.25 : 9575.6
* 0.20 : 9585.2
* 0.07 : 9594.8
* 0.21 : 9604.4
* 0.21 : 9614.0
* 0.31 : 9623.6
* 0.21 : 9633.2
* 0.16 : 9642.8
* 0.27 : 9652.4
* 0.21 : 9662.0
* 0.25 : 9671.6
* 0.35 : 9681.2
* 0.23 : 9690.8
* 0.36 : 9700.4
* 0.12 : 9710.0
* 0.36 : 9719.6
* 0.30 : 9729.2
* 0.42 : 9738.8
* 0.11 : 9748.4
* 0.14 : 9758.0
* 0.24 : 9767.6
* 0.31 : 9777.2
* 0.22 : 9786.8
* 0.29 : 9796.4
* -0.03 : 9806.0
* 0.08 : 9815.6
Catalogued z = 1.230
